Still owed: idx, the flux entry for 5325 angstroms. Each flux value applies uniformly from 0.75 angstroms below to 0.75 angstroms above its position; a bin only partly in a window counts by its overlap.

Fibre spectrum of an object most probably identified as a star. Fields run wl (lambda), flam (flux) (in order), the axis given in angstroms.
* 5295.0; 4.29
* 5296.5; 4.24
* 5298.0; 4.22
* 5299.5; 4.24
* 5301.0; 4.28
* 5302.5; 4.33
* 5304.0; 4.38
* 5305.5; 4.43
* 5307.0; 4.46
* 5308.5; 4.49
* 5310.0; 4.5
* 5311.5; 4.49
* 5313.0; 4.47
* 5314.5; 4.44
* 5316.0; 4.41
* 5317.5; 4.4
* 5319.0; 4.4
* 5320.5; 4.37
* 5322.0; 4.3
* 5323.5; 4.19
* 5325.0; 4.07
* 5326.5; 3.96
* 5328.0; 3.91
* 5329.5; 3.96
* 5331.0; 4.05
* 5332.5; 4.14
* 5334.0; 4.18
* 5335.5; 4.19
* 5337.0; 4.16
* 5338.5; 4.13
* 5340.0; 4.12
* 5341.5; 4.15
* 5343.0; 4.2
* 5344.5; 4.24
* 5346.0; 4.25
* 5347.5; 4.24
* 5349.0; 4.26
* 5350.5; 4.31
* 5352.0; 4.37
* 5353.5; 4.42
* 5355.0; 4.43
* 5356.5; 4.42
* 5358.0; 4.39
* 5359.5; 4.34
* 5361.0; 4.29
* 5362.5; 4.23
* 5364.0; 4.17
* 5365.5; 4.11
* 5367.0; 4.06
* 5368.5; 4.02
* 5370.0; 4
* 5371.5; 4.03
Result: 4.07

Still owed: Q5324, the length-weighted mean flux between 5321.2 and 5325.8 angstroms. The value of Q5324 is 4.19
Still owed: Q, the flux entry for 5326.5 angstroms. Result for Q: 3.96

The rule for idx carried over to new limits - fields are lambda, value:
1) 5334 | 4.18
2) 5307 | 4.46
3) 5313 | 4.47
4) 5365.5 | 4.11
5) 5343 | 4.2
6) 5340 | 4.12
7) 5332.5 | 4.14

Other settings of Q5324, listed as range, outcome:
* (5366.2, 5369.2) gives 4.04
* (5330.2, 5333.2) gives 4.09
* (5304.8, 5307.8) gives 4.45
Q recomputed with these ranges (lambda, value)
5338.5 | 4.13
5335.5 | 4.19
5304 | 4.38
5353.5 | 4.42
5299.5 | 4.24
